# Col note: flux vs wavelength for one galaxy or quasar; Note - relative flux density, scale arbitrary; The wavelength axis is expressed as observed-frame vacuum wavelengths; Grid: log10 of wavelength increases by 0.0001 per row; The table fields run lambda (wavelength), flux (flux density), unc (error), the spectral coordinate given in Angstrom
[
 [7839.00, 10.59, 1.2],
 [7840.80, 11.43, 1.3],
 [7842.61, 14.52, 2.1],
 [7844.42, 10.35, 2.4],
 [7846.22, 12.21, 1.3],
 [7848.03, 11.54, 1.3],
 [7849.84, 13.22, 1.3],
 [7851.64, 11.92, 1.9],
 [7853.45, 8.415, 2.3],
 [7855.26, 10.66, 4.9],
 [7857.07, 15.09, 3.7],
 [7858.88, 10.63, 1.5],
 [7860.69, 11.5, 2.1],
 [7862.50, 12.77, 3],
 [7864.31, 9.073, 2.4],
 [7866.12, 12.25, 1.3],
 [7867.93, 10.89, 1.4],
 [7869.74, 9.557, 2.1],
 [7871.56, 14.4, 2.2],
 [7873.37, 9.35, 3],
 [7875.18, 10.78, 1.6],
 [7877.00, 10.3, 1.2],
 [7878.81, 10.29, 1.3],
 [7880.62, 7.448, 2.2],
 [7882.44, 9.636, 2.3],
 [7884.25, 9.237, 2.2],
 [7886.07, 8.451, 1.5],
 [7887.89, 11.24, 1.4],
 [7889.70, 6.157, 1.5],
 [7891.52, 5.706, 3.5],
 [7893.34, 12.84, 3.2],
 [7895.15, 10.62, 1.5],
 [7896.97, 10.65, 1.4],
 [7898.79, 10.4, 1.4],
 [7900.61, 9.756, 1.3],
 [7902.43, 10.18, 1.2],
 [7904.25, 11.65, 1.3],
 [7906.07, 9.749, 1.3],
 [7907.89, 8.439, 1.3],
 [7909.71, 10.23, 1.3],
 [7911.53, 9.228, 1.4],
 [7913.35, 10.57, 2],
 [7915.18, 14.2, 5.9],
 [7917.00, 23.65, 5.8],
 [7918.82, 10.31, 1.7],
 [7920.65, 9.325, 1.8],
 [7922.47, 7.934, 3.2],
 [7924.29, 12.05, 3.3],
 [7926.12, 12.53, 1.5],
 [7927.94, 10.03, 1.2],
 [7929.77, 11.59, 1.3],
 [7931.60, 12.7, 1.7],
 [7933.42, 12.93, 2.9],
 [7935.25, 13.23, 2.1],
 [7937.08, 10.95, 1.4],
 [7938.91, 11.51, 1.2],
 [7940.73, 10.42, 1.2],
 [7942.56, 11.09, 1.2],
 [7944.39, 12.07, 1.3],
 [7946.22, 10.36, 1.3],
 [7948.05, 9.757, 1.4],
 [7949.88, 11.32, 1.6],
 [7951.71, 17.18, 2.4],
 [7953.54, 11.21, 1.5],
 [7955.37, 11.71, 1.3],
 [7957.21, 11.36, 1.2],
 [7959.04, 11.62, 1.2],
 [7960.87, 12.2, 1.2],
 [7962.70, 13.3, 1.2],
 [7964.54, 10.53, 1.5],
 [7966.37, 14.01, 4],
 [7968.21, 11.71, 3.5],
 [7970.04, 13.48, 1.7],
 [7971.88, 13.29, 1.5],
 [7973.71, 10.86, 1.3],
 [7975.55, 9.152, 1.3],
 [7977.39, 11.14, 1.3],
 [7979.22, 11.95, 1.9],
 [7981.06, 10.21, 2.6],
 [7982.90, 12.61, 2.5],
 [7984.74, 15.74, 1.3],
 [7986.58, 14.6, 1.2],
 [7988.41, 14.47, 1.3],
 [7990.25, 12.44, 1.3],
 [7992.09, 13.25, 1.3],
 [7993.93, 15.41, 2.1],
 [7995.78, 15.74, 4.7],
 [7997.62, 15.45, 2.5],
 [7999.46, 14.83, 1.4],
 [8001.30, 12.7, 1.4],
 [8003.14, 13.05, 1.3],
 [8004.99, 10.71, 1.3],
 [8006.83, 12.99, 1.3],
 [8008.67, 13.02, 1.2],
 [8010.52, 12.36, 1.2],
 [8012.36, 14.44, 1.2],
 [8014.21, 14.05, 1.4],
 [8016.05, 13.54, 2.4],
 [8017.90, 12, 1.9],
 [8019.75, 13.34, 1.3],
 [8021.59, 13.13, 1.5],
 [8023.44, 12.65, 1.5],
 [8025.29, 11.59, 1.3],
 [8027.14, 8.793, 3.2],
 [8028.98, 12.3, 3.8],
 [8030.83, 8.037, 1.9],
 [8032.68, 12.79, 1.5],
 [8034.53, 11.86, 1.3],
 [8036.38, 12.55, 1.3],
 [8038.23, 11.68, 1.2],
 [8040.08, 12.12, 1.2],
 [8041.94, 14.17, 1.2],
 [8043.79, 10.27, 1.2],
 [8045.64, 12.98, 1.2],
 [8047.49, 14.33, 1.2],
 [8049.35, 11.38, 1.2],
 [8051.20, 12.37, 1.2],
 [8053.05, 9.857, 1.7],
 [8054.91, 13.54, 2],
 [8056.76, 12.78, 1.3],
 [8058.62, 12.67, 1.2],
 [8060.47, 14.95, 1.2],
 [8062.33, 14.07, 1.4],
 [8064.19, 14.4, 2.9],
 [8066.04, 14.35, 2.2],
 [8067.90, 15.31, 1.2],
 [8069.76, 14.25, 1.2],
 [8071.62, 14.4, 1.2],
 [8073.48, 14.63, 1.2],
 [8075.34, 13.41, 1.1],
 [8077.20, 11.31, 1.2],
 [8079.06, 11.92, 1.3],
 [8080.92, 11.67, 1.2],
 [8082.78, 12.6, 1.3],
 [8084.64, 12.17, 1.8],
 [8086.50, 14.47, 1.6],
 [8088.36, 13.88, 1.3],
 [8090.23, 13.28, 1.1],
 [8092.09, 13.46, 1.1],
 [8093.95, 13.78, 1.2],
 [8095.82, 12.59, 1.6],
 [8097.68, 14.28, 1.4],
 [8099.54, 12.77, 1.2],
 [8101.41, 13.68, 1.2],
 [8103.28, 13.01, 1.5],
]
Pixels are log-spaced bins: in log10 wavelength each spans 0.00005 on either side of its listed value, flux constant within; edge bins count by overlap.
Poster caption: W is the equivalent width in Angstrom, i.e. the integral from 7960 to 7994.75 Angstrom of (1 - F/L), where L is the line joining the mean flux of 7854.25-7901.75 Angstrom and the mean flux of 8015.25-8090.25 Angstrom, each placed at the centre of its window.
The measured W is -2.8 Angstrom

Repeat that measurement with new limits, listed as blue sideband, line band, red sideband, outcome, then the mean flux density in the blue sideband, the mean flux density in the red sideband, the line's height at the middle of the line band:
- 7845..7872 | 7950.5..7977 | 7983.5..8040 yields 0.6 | 11.5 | 13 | 12.5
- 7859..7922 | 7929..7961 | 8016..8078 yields -1.5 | 10.6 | 12.7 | 11.3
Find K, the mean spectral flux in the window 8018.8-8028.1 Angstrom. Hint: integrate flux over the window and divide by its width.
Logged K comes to 11.9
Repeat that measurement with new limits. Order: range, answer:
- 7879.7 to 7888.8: 9.2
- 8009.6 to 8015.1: 13.6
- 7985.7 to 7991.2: 13.9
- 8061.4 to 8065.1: 14.2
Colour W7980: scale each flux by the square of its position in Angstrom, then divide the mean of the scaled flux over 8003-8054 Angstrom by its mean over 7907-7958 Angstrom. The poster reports 1.1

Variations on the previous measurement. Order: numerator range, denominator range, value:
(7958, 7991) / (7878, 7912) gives 1.32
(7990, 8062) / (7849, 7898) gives 1.26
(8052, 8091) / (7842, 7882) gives 1.26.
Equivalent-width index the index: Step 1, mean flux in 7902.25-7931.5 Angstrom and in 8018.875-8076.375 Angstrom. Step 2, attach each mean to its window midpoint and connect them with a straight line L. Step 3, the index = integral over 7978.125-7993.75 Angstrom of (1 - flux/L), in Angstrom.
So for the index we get -1.4 Angstrom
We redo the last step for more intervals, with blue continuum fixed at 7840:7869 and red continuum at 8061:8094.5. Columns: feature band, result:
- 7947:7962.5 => 0.5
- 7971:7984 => 1.3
